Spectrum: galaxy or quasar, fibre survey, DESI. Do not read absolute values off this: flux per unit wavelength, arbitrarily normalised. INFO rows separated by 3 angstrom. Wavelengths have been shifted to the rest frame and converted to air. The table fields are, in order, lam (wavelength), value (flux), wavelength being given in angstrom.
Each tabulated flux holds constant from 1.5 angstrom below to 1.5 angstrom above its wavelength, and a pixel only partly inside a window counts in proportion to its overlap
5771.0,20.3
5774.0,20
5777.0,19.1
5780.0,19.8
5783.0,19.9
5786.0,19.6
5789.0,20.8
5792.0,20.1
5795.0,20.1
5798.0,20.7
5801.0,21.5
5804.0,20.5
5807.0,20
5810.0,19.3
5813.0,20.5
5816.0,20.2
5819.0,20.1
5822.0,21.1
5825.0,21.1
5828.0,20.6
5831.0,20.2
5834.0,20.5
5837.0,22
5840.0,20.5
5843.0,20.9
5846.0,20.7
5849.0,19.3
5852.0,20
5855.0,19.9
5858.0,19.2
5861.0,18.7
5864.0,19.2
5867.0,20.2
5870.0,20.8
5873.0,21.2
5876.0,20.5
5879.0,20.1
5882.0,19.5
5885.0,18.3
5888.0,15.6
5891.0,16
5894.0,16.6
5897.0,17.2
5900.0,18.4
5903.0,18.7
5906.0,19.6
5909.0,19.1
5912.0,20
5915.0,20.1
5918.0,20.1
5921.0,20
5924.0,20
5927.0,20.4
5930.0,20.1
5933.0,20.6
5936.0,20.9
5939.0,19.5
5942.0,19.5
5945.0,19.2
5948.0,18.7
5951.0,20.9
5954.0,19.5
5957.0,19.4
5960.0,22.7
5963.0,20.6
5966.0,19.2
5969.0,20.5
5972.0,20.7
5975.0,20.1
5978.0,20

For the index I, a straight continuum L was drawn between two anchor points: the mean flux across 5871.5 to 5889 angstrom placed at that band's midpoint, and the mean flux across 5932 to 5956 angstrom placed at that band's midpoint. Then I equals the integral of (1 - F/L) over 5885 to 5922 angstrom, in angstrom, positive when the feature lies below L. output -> 2.0 angstrom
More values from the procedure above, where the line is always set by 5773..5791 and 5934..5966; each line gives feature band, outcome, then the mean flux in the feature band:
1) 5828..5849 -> -0.8 angstrom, 20.7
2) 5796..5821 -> -0.6 angstrom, 20.4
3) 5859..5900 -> 2.5 angstrom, 18.8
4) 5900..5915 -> 0.5 angstrom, 19.3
